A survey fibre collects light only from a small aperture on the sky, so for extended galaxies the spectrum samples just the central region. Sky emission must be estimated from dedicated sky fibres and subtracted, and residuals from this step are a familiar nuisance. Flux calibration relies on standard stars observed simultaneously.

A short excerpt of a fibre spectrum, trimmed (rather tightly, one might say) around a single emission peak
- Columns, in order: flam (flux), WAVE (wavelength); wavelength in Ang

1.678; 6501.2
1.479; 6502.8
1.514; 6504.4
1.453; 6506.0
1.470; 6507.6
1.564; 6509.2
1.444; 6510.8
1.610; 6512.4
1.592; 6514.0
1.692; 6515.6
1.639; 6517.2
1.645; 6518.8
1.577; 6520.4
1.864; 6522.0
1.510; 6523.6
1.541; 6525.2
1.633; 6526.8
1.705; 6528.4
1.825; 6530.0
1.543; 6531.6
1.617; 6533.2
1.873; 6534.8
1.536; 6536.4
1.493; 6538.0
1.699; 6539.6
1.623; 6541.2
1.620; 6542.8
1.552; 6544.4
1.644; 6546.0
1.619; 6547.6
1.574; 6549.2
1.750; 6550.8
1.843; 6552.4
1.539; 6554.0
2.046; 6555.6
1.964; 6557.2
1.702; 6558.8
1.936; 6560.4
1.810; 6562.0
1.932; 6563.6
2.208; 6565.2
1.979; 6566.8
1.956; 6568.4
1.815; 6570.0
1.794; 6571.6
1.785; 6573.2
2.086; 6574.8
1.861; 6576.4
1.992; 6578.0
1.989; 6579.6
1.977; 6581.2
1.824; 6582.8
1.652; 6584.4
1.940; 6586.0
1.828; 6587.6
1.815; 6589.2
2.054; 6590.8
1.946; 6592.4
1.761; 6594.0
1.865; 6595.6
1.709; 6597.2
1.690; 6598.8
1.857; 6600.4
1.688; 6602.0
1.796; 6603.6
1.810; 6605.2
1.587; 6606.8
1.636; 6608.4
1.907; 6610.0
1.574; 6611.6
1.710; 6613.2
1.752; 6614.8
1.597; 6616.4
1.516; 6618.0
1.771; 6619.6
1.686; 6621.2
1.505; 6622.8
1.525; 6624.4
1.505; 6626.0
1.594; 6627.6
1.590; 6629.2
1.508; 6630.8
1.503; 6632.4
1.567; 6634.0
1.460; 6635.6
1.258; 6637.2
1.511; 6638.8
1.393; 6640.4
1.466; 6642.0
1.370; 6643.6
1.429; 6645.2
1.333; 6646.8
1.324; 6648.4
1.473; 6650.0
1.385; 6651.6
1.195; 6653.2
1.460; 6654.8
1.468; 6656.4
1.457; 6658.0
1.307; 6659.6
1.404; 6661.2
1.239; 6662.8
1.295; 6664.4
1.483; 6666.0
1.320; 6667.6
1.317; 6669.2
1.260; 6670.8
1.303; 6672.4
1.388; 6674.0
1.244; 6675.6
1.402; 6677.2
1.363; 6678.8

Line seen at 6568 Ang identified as C III]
